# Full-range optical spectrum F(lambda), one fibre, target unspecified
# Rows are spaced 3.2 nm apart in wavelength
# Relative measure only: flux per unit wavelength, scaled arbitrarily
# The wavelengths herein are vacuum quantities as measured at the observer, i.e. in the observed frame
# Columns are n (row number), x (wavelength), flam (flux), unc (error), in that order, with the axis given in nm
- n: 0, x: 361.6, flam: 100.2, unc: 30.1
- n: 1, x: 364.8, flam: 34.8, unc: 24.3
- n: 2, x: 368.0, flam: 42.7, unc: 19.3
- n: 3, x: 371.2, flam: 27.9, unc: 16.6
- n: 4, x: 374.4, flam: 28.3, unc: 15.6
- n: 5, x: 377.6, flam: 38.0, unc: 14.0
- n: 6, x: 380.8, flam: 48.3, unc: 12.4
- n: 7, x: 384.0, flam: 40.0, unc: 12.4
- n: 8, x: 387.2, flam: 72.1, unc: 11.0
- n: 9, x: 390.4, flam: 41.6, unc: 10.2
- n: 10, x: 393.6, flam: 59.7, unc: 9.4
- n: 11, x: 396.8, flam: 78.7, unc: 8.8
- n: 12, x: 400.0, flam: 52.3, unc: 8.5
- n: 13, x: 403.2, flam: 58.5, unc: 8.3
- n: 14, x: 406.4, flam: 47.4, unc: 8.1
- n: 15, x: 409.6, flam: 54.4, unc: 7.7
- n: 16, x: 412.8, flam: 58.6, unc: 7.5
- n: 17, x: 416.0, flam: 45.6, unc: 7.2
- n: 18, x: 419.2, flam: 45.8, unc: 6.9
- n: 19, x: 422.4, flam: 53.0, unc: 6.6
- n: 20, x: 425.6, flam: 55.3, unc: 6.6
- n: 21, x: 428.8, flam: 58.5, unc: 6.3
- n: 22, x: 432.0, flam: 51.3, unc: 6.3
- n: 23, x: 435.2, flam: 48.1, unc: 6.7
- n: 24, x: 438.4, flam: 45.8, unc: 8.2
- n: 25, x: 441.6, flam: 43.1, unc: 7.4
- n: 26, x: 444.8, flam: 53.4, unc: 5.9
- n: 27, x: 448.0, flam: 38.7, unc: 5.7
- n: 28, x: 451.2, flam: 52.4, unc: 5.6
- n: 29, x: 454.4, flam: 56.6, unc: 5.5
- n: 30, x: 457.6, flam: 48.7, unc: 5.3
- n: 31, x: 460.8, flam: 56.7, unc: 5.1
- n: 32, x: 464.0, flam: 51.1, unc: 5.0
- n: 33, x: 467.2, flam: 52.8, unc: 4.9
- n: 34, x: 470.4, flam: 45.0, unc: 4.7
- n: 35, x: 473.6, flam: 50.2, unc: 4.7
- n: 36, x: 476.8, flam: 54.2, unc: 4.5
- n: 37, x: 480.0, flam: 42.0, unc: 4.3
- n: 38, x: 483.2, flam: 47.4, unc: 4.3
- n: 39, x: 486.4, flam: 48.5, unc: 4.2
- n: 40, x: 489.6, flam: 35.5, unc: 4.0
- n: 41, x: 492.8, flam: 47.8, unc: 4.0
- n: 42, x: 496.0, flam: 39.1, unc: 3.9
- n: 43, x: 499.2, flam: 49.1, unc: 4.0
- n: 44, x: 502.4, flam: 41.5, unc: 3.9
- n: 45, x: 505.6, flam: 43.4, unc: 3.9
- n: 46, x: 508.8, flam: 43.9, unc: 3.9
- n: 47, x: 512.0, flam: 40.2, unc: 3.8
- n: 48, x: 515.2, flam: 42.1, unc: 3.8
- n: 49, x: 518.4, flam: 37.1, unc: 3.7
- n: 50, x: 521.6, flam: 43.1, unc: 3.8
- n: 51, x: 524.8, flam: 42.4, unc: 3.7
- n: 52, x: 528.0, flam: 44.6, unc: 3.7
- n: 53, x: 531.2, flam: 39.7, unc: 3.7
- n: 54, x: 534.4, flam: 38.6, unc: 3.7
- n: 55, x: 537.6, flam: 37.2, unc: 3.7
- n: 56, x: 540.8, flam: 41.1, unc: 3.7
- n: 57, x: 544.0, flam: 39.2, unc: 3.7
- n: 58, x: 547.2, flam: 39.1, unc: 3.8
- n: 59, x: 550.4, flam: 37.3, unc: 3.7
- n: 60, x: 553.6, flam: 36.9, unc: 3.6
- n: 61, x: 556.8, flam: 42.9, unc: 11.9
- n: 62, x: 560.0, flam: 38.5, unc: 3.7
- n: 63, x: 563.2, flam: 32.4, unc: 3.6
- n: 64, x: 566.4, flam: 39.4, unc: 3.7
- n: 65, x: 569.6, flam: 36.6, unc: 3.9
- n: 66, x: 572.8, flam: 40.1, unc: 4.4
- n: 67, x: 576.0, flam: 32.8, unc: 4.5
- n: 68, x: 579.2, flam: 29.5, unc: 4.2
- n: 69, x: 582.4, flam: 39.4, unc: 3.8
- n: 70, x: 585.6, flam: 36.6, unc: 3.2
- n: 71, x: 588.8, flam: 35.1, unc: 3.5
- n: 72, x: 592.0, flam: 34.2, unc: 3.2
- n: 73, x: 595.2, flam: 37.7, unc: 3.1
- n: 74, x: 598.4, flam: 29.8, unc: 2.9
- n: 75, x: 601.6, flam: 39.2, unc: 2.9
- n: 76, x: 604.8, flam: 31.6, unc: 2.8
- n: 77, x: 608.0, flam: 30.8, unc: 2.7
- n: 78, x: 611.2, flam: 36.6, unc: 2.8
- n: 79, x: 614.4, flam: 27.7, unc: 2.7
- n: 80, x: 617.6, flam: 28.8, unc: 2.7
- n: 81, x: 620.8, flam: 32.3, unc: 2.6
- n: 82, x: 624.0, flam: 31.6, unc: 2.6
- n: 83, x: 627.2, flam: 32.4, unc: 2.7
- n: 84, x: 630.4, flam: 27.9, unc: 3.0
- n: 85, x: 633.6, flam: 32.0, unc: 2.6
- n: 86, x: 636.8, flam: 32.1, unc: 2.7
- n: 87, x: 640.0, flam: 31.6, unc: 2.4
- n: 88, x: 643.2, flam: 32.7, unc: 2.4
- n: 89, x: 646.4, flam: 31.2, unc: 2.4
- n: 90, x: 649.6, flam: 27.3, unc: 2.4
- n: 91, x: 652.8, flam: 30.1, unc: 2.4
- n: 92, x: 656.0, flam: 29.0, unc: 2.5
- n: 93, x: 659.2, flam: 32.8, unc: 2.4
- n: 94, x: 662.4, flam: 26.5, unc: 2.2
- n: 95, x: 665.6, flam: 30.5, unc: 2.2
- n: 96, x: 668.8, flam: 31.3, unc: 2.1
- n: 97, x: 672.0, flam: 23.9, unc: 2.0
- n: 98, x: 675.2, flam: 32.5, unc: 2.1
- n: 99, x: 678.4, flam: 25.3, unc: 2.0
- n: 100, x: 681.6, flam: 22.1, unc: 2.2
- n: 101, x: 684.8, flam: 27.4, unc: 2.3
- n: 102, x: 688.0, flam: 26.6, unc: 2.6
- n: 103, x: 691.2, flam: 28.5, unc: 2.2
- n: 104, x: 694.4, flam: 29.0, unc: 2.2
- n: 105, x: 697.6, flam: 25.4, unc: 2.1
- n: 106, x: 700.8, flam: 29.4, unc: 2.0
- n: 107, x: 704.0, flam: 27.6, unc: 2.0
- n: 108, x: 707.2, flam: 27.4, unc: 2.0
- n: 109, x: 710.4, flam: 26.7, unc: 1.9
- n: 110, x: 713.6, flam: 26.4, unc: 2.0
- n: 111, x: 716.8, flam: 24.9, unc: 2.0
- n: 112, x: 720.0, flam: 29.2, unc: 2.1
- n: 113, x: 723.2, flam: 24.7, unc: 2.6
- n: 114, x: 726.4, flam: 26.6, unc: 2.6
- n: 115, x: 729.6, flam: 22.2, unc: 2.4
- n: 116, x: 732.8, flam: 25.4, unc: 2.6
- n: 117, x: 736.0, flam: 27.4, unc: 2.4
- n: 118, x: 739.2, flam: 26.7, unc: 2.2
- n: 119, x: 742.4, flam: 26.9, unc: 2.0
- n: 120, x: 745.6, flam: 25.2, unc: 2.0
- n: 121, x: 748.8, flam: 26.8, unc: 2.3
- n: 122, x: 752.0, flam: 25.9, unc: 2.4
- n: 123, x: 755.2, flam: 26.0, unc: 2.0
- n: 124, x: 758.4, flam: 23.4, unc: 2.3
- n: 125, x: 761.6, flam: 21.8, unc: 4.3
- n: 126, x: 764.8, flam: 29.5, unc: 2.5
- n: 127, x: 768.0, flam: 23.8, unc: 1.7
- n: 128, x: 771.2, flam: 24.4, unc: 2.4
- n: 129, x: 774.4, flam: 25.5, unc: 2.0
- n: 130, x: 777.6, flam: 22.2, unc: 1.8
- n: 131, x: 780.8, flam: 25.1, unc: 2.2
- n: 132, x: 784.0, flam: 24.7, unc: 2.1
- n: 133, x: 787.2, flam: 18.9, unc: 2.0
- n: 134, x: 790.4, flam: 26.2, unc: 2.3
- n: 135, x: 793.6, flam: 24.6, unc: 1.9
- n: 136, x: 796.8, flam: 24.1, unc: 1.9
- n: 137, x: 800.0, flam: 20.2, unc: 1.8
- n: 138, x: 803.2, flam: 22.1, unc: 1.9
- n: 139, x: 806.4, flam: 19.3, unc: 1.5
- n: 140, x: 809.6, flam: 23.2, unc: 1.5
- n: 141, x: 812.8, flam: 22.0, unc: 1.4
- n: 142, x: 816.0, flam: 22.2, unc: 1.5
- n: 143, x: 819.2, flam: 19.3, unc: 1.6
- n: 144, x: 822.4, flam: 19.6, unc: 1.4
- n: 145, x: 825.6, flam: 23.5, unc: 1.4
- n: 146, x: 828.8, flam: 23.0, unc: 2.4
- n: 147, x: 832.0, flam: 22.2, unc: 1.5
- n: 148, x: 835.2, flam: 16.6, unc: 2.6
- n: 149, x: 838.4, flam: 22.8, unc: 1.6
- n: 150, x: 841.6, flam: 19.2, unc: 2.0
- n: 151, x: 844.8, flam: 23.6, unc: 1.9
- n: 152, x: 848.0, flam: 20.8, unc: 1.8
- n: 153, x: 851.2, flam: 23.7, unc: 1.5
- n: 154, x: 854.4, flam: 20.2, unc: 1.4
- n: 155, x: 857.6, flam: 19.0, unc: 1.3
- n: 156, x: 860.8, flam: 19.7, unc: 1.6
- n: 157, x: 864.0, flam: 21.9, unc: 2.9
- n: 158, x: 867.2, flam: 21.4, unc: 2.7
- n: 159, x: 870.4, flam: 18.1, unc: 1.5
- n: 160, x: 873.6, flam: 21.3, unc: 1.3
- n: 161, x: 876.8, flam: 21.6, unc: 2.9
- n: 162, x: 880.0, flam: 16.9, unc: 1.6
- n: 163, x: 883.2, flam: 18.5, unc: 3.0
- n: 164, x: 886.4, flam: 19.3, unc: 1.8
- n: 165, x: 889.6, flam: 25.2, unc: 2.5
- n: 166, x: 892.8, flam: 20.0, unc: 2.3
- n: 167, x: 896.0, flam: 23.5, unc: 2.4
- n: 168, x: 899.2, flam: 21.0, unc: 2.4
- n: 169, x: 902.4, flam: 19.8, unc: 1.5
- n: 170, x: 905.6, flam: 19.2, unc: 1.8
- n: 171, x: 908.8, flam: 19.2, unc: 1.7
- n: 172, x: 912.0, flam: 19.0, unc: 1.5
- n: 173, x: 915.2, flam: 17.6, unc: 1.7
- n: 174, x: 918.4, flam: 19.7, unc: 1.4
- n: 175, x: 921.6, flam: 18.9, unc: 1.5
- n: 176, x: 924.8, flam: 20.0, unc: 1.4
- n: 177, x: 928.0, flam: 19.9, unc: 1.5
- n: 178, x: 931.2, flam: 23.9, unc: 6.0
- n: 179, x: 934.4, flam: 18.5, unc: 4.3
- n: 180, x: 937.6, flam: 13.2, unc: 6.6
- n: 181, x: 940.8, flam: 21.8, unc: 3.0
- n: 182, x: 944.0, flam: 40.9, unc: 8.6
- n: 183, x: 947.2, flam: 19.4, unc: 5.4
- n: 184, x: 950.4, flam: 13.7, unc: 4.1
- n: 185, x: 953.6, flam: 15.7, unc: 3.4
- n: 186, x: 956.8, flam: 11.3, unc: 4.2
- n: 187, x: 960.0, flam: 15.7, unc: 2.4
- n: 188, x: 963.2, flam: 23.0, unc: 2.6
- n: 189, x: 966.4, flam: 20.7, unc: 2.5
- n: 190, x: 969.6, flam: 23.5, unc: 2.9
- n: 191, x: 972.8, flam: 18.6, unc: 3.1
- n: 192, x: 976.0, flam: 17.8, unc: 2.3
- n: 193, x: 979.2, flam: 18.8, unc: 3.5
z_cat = 0.006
